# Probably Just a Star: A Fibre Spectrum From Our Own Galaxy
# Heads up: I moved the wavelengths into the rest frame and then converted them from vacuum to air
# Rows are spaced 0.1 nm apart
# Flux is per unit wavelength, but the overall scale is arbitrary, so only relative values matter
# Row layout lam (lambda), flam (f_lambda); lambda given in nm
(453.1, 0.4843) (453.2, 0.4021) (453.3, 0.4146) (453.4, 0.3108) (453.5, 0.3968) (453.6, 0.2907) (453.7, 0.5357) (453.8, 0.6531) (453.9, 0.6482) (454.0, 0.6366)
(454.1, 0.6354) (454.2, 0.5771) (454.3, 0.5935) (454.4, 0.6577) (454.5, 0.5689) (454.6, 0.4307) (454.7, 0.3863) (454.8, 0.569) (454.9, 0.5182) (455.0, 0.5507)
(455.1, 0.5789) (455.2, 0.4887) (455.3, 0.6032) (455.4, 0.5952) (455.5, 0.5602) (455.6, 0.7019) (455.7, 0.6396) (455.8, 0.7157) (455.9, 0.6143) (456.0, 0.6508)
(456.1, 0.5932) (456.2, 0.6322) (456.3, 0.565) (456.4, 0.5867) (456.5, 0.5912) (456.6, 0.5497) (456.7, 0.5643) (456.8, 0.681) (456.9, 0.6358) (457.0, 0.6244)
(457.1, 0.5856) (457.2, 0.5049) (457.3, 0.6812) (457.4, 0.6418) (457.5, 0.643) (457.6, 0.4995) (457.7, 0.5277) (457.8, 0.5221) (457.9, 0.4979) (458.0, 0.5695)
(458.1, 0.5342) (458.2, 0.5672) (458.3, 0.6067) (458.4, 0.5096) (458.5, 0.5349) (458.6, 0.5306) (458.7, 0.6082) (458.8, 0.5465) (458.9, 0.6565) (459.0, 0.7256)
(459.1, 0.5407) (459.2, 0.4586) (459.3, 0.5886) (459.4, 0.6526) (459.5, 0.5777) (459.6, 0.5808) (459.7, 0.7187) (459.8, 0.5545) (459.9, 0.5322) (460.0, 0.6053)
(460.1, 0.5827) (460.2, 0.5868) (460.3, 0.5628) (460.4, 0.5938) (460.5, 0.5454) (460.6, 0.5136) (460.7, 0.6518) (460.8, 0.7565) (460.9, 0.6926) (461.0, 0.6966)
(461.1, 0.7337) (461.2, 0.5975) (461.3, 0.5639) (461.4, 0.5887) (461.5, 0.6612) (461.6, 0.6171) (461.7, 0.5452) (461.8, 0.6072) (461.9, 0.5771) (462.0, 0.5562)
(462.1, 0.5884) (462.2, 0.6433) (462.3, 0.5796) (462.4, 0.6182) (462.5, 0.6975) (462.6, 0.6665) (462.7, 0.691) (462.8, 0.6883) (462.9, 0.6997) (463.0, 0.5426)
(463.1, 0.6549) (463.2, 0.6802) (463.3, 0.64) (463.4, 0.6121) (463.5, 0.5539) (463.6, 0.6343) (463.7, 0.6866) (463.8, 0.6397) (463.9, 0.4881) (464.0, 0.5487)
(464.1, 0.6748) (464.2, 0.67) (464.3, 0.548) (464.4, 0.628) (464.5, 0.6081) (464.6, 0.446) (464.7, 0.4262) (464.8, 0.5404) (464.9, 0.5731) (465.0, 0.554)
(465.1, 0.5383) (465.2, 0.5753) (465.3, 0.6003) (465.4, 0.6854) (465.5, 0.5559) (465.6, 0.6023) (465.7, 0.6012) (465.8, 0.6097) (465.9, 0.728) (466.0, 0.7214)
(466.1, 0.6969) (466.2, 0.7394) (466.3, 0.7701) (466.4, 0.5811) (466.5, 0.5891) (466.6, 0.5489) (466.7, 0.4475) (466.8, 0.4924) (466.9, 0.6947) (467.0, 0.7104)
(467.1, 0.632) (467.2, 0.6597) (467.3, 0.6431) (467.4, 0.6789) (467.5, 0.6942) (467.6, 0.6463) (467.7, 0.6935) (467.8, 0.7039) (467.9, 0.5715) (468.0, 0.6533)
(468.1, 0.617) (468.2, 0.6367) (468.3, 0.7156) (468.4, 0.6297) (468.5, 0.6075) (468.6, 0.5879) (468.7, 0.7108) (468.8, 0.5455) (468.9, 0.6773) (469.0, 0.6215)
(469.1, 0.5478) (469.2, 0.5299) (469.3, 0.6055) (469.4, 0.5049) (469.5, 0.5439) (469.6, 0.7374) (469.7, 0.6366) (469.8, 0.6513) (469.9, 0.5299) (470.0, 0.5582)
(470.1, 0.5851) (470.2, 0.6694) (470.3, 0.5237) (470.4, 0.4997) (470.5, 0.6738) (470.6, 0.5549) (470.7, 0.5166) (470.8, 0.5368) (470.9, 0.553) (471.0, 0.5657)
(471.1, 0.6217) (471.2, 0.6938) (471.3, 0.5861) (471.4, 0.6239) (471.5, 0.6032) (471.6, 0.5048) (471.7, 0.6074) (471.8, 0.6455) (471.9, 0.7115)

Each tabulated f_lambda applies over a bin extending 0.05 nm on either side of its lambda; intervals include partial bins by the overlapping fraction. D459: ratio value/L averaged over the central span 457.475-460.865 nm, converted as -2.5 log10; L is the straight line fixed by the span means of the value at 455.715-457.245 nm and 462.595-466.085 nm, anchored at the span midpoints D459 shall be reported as 0.05 mag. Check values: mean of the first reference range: 0.607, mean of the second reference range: 0.609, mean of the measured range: 0.579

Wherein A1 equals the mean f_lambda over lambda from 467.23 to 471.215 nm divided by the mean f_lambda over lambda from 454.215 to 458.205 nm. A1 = 1.05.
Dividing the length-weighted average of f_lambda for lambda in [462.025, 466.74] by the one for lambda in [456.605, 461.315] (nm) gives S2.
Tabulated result 1.03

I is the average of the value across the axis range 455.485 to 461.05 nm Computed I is 0.597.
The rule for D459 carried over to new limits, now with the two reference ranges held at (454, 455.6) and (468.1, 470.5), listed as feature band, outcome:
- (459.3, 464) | -0.07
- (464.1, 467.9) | -0.04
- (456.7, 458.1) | -0.03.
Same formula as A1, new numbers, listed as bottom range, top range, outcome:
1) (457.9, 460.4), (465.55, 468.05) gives 1.11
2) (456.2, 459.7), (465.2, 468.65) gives 1.10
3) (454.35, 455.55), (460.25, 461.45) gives 1.15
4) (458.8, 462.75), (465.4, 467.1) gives 1.03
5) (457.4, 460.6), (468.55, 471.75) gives 1.03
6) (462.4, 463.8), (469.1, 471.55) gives 0.91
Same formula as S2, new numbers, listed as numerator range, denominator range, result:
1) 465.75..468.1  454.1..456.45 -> 1.11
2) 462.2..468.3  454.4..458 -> 1.07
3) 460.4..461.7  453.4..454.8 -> 1.18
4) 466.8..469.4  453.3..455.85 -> 1.15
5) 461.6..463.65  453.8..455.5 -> 1.10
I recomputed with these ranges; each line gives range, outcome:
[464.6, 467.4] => 0.61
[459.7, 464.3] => 0.619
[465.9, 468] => 0.648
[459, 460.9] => 0.595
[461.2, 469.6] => 0.616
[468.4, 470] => 0.602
